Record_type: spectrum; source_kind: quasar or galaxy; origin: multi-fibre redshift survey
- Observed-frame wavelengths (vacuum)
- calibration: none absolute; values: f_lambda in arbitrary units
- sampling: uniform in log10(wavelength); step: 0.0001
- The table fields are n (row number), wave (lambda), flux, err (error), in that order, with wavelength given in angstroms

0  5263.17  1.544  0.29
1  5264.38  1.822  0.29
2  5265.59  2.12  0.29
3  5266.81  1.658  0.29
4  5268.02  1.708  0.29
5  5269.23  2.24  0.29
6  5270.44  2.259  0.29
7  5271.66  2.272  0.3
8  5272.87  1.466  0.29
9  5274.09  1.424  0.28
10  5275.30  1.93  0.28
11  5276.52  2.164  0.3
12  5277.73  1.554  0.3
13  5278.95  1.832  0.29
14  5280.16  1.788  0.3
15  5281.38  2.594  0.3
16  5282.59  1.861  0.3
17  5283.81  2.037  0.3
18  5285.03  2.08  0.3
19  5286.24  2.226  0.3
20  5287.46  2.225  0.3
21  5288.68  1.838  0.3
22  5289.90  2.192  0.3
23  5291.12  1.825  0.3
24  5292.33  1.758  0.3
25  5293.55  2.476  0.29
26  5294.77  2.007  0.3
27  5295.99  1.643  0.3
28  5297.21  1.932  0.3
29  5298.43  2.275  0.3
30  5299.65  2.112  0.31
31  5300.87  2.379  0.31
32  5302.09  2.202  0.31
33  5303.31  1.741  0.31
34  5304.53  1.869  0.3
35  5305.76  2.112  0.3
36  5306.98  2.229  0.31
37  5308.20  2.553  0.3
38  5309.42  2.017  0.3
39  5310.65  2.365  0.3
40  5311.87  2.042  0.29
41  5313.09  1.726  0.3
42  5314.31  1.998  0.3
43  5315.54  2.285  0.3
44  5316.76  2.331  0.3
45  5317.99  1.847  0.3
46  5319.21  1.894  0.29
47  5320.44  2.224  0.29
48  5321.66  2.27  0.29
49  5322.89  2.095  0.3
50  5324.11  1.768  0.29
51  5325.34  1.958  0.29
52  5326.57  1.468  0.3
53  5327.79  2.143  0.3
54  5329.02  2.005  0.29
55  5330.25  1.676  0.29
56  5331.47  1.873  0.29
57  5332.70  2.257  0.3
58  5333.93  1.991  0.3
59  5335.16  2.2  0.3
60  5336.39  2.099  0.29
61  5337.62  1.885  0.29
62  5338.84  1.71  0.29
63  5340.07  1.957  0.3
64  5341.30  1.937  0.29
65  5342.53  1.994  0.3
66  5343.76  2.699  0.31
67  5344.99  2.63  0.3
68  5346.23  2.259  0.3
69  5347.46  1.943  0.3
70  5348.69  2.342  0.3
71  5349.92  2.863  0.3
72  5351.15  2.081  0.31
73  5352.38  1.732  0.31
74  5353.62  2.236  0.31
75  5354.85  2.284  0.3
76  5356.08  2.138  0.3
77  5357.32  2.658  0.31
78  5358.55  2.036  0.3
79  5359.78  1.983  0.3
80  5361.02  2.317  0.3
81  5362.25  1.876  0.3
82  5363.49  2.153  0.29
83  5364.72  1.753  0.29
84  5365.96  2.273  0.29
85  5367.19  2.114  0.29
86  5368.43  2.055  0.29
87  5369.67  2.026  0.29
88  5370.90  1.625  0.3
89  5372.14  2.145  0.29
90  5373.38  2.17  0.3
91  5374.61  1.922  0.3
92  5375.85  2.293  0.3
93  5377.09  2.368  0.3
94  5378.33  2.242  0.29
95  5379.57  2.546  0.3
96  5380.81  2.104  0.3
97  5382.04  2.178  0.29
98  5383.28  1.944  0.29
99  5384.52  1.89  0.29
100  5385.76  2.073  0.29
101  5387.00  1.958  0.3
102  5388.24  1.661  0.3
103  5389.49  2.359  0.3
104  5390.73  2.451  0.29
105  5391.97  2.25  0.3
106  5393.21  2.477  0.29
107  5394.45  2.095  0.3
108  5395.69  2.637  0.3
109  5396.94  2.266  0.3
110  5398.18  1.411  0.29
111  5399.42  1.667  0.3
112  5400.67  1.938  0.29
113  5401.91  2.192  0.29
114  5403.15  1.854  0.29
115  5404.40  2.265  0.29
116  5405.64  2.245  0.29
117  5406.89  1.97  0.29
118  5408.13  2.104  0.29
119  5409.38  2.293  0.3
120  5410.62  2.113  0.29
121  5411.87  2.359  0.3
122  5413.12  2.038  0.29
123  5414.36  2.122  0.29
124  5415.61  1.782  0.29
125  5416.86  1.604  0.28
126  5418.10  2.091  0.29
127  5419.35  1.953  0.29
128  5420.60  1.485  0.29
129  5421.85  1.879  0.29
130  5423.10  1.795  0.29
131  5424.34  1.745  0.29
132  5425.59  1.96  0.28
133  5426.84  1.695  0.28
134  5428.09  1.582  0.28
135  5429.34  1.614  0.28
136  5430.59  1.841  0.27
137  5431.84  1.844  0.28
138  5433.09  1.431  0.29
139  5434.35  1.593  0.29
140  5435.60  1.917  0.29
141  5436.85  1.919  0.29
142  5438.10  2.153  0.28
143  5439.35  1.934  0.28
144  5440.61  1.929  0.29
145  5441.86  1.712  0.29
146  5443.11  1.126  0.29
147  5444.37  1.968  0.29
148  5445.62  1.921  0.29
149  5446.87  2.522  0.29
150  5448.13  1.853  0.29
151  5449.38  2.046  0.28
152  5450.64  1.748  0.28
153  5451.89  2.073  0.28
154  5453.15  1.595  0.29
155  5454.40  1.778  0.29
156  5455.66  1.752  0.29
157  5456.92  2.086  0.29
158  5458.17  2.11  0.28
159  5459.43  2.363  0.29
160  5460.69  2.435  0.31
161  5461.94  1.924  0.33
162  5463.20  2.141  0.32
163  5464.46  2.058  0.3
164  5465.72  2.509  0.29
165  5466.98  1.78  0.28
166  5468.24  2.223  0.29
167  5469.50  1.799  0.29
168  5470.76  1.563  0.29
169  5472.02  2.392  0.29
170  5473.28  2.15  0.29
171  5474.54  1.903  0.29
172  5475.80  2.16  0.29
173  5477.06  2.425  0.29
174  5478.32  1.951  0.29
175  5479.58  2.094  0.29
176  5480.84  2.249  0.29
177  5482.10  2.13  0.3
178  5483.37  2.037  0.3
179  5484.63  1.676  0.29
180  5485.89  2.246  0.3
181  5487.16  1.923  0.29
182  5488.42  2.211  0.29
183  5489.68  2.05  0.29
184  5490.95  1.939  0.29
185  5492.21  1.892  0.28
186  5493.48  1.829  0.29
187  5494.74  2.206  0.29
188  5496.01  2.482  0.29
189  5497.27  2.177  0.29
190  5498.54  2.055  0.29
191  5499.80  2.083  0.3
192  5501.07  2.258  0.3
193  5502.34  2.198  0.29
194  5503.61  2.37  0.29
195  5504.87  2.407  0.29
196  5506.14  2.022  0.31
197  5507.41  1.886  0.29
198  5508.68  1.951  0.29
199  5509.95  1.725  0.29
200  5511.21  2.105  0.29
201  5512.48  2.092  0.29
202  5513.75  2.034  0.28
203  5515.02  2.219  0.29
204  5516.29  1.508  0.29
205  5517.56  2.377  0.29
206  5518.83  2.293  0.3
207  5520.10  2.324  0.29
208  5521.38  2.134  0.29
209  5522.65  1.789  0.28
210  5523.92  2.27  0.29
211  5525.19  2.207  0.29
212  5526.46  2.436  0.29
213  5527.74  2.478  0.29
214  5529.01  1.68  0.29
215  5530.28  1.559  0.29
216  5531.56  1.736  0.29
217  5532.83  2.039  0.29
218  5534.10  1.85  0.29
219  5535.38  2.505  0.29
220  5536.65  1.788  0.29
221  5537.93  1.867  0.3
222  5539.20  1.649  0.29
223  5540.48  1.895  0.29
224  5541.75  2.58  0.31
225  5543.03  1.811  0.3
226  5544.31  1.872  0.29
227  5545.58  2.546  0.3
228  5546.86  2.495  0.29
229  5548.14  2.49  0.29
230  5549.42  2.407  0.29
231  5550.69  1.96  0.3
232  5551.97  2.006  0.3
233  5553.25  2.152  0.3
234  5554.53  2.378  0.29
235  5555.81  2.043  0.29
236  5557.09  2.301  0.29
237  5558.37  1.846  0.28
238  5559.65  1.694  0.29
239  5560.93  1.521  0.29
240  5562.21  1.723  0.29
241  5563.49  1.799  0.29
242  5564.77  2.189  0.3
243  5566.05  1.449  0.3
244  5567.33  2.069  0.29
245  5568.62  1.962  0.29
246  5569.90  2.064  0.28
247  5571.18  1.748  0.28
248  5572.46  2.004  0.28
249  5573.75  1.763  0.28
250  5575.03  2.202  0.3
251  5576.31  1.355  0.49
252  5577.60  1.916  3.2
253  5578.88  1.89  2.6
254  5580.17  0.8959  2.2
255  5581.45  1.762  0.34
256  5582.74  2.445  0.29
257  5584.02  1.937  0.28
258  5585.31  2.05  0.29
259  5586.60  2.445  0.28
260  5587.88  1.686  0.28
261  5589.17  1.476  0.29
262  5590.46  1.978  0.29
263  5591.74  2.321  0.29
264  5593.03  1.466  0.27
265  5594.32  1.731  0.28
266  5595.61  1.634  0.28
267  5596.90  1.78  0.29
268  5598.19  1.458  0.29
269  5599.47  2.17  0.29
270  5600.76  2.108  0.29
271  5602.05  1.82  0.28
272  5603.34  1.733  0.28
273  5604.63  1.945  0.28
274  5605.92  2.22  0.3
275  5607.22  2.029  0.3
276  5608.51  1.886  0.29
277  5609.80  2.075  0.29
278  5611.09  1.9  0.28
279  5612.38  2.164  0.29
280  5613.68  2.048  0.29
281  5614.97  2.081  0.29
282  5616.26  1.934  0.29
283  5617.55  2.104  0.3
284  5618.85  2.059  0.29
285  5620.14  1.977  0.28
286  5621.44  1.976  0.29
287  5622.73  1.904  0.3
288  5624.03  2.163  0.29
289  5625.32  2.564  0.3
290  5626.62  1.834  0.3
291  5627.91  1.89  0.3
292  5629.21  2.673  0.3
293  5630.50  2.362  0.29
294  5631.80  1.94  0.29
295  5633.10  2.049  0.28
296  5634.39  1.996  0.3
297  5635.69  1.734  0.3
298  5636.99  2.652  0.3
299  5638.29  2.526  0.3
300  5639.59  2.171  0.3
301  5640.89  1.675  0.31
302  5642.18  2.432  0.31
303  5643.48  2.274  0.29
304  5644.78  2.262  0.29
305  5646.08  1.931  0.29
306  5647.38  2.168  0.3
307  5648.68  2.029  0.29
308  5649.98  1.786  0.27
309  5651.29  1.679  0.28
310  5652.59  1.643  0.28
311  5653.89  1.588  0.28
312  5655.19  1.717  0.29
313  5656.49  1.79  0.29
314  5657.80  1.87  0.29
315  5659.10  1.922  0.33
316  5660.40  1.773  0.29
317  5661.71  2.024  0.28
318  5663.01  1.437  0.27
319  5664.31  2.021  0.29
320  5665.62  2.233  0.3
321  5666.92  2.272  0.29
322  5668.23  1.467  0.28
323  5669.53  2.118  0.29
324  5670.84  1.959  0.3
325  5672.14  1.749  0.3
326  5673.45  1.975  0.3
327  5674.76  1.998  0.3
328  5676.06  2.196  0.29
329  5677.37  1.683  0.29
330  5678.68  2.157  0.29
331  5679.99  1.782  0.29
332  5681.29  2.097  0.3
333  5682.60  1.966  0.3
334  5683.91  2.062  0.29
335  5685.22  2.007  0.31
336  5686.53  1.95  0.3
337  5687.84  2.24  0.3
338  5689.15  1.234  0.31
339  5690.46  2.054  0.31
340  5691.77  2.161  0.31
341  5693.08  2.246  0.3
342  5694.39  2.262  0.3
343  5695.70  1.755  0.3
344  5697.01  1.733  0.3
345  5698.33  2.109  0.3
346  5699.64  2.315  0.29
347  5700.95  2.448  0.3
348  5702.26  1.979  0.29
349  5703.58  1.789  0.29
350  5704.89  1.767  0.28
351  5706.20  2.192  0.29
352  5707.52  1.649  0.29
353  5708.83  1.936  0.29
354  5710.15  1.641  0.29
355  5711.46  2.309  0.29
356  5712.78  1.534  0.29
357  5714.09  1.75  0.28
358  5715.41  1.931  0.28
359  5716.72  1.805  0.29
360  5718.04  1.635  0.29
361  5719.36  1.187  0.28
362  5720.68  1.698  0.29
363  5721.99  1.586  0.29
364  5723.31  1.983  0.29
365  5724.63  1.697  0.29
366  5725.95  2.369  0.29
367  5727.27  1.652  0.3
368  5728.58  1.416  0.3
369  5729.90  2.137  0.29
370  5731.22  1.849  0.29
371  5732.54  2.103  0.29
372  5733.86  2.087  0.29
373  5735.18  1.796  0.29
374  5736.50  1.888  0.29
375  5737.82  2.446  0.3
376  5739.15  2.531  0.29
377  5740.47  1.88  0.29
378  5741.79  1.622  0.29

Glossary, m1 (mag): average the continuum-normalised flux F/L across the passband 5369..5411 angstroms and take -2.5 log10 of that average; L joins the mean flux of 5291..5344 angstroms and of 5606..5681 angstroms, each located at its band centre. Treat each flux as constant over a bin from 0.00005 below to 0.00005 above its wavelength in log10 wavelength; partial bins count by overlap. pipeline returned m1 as -0.041 mag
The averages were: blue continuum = 2.04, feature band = 2.11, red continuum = 2.01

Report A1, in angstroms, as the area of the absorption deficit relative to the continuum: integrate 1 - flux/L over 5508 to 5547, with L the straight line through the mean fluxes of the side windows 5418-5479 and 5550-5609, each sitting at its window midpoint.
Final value -3.01 angstroms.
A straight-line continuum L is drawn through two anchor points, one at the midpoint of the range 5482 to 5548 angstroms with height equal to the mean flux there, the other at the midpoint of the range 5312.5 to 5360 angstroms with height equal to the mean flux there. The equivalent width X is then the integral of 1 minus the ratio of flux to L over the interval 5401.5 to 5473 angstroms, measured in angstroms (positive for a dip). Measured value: 4.8 angstroms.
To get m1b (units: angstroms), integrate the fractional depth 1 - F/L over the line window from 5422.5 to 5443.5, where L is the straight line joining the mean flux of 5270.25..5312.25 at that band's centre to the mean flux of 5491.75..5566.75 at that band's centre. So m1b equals 2.98 angstroms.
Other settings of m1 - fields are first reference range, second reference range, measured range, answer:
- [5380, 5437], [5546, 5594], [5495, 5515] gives -0.09 mag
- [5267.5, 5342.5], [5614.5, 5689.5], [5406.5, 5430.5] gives 0.06 mag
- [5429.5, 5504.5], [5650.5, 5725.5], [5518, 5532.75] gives -0.06 mag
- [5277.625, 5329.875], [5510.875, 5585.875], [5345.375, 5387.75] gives -0.05 mag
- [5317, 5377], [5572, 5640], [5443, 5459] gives 0.07 mag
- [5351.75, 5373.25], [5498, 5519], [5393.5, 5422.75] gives 0.04 mag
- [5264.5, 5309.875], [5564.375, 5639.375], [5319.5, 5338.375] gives 0.01 mag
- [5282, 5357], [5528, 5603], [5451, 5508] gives -0.05 mag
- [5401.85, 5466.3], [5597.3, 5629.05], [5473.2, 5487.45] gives -0.07 mag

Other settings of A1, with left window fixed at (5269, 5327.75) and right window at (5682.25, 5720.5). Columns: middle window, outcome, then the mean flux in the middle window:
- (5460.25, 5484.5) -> -1.35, 2.09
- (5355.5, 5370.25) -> -0.77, 2.11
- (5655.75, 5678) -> 0.17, 1.91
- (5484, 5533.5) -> -2.61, 2.07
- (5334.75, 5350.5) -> -1.38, 2.19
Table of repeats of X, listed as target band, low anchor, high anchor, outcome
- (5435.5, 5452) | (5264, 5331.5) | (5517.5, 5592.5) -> 0.8 angstroms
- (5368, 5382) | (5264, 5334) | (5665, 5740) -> -1.0 angstroms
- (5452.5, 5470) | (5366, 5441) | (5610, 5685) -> -0.3 angstroms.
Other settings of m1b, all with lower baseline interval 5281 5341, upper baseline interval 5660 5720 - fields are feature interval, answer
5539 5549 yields -1.14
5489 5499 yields -0.47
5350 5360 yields -0.78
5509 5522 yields -0.64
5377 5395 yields -1.31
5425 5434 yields 1.35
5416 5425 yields 0.97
